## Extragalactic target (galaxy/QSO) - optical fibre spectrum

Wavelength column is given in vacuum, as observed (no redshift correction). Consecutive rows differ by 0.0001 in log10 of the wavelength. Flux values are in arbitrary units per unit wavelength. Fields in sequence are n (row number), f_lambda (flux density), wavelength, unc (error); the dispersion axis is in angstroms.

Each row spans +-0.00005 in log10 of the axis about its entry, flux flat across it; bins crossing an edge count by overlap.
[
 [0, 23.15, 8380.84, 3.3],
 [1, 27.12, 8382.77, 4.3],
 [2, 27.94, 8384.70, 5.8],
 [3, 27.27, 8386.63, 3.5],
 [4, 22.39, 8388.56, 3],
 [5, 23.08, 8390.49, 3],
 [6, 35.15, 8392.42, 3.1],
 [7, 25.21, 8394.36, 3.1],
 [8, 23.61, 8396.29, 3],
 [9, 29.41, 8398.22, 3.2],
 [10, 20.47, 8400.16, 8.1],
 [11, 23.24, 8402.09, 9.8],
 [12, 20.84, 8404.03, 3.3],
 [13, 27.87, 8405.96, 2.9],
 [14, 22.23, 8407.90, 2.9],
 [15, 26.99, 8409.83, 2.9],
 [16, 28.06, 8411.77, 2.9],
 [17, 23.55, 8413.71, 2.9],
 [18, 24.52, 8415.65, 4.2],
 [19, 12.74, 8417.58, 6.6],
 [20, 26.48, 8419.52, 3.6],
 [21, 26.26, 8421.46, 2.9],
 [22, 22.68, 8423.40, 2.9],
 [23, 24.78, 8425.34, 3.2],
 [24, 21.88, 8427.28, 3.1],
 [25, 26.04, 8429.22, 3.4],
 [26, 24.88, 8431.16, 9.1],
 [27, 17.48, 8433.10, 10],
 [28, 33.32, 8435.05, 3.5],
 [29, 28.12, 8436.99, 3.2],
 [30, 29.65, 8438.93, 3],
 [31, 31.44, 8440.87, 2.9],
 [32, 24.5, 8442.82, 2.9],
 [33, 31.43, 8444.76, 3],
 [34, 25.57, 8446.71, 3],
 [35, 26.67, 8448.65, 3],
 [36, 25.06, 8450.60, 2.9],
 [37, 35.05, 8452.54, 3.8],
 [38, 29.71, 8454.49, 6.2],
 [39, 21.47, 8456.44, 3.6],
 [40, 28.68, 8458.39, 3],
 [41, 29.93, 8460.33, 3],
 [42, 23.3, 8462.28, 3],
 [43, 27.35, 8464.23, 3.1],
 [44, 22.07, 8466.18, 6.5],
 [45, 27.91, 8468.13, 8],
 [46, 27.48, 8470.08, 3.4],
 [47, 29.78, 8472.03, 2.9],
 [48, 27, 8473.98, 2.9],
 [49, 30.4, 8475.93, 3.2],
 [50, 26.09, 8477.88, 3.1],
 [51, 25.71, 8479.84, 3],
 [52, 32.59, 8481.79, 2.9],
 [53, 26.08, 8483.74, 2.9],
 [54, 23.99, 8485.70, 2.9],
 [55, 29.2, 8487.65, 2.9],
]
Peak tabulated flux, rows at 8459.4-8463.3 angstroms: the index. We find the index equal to 29.93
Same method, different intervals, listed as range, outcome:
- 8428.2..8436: 33.32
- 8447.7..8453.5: 35.05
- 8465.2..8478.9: 30.4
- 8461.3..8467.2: 27.35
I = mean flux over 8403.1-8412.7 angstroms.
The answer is 25.2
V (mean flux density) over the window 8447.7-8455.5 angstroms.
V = 29.1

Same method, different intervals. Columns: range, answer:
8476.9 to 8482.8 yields 28.1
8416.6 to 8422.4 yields 21.8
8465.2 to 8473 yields 26.8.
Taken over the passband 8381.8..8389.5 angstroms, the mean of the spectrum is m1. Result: 26.2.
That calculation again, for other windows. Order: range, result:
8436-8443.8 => 28.5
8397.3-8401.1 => 24.9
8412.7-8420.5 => 21.9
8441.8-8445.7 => 28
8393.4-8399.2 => 26.1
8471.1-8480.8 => 27.8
